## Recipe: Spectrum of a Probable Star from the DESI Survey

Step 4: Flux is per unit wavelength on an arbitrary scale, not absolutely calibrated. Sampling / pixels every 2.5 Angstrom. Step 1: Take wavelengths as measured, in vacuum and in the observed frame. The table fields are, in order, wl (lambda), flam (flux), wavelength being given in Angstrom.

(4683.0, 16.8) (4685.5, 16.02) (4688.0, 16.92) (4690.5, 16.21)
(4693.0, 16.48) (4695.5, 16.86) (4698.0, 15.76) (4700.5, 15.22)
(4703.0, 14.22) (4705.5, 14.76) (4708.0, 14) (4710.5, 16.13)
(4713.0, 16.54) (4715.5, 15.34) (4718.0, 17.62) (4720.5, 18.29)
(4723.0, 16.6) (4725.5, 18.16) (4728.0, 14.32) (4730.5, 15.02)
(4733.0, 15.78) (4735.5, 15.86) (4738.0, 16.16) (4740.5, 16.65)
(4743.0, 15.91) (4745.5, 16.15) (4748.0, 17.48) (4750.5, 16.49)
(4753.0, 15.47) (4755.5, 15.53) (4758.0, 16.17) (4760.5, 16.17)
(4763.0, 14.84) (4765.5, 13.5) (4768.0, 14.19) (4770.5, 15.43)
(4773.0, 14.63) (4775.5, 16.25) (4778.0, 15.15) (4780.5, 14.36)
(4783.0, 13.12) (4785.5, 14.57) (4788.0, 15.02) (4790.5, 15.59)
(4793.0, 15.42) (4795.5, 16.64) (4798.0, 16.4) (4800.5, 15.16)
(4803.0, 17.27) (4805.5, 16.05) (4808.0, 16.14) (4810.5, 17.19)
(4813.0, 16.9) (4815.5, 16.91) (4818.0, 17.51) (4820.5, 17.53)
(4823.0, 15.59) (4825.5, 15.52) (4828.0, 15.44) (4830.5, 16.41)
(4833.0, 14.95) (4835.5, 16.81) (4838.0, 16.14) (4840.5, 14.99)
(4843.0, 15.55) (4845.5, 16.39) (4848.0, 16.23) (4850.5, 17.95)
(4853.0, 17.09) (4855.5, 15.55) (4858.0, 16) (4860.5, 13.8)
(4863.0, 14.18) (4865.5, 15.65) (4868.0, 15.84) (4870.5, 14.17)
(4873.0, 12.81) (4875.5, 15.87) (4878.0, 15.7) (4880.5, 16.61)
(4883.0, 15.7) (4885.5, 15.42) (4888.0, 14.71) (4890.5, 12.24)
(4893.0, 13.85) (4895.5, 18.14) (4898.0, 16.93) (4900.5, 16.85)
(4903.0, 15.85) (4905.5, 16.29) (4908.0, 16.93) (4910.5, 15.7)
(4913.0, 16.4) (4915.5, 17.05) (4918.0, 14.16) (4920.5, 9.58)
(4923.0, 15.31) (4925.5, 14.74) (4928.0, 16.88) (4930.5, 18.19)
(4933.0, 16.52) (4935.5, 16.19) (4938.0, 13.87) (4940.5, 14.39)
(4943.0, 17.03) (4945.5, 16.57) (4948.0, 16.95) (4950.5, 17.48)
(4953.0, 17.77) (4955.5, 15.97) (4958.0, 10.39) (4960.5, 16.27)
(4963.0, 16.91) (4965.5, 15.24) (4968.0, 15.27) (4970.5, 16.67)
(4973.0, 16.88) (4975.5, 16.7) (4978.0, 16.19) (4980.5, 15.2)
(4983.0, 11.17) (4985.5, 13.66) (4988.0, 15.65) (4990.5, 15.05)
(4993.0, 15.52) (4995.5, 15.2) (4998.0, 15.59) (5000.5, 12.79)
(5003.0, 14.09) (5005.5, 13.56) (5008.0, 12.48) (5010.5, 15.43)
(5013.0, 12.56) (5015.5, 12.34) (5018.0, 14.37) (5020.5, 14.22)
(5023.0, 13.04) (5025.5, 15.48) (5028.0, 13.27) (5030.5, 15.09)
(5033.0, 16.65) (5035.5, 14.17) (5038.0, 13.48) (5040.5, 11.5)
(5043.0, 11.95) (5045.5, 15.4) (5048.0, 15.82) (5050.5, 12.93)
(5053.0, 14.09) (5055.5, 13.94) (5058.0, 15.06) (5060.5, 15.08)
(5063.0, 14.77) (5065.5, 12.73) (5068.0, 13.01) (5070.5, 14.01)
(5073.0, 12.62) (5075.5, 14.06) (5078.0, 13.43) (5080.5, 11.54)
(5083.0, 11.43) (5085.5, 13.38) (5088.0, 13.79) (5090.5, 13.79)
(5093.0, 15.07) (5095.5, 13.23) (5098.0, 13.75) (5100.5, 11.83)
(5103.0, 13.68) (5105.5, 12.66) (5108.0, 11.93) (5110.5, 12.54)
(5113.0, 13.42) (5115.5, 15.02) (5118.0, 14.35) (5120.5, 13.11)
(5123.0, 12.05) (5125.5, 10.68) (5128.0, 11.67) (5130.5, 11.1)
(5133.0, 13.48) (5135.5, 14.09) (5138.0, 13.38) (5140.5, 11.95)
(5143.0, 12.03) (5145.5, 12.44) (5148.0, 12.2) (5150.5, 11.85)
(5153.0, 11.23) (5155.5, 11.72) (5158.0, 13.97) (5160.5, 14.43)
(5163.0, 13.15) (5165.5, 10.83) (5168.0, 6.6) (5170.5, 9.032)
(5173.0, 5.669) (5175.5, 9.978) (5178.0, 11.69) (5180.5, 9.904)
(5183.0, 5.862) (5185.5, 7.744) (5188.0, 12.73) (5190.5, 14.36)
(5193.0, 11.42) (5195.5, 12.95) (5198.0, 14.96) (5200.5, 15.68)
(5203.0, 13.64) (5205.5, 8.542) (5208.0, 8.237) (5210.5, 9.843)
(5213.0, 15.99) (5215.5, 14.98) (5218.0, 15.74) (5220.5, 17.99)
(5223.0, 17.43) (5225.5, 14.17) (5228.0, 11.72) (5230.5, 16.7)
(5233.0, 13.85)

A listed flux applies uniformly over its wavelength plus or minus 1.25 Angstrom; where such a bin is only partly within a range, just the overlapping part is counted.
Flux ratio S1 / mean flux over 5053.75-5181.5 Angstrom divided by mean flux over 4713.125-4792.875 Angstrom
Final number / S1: 0.8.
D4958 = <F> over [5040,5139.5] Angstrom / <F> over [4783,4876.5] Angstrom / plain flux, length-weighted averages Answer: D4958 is 0.84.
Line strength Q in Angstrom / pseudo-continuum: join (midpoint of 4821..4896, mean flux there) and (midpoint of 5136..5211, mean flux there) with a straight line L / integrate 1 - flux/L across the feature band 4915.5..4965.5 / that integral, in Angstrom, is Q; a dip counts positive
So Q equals -4.0 Angstrom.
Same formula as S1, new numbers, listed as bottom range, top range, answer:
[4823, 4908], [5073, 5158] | 0.82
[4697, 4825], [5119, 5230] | 0.77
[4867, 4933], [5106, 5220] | 0.78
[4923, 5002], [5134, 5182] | 0.73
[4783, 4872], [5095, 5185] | 0.74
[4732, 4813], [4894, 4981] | 1.02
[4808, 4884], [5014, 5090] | 0.86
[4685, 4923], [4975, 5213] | 0.82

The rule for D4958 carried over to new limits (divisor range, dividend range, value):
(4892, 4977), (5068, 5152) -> 0.81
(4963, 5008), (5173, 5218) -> 0.78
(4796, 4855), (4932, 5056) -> 0.90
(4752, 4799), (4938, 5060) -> 0.97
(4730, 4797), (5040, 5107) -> 0.87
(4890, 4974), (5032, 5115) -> 0.86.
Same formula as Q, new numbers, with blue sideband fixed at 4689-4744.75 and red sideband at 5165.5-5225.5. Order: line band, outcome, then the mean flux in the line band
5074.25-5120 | -2.2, 13.3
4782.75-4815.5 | -1.4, 15.9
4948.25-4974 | -3.8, 15.9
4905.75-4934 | -2.7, 15.6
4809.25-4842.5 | -2.7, 16.3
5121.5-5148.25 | 0.1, 12.3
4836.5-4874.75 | -1.8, 15.5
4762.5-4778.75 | 0.7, 14.8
